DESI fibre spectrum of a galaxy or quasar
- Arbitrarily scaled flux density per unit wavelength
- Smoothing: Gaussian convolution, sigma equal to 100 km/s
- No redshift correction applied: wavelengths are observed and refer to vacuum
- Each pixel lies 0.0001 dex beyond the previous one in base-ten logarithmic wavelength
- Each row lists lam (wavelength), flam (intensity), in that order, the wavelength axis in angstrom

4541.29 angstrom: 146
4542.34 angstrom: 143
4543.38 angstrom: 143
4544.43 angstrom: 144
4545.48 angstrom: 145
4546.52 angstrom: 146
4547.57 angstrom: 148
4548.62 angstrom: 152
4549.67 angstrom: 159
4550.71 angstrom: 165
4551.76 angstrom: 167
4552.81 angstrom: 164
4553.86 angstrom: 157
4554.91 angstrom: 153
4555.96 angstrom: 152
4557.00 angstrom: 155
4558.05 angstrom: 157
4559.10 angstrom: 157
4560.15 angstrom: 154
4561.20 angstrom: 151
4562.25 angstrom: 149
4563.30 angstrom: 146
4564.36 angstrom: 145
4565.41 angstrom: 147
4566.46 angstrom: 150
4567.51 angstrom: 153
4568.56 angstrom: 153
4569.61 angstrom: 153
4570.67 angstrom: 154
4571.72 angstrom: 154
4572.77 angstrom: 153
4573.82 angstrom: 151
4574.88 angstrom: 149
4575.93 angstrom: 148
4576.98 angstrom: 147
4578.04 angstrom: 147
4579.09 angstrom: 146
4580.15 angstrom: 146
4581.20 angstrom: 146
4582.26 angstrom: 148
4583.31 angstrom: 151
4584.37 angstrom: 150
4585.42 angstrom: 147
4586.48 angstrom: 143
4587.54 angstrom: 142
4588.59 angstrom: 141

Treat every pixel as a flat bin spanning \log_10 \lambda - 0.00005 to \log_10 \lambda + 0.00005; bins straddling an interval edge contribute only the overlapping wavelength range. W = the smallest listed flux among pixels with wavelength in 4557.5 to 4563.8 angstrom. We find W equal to 146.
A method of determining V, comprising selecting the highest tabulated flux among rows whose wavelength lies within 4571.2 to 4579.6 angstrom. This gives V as 154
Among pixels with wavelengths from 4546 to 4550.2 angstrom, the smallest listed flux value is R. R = 146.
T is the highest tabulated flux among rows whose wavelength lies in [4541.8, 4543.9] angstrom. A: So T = 143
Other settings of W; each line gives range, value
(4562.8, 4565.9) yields 145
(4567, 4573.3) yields 153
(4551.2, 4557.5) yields 152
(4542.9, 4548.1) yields 143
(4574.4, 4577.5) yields 147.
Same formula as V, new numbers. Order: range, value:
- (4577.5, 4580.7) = 147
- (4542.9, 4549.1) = 152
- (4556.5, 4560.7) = 157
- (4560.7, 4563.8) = 151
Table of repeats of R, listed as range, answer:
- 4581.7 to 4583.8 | 148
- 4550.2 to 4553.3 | 164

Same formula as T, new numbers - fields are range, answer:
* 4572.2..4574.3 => 153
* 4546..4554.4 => 167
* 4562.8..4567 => 150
